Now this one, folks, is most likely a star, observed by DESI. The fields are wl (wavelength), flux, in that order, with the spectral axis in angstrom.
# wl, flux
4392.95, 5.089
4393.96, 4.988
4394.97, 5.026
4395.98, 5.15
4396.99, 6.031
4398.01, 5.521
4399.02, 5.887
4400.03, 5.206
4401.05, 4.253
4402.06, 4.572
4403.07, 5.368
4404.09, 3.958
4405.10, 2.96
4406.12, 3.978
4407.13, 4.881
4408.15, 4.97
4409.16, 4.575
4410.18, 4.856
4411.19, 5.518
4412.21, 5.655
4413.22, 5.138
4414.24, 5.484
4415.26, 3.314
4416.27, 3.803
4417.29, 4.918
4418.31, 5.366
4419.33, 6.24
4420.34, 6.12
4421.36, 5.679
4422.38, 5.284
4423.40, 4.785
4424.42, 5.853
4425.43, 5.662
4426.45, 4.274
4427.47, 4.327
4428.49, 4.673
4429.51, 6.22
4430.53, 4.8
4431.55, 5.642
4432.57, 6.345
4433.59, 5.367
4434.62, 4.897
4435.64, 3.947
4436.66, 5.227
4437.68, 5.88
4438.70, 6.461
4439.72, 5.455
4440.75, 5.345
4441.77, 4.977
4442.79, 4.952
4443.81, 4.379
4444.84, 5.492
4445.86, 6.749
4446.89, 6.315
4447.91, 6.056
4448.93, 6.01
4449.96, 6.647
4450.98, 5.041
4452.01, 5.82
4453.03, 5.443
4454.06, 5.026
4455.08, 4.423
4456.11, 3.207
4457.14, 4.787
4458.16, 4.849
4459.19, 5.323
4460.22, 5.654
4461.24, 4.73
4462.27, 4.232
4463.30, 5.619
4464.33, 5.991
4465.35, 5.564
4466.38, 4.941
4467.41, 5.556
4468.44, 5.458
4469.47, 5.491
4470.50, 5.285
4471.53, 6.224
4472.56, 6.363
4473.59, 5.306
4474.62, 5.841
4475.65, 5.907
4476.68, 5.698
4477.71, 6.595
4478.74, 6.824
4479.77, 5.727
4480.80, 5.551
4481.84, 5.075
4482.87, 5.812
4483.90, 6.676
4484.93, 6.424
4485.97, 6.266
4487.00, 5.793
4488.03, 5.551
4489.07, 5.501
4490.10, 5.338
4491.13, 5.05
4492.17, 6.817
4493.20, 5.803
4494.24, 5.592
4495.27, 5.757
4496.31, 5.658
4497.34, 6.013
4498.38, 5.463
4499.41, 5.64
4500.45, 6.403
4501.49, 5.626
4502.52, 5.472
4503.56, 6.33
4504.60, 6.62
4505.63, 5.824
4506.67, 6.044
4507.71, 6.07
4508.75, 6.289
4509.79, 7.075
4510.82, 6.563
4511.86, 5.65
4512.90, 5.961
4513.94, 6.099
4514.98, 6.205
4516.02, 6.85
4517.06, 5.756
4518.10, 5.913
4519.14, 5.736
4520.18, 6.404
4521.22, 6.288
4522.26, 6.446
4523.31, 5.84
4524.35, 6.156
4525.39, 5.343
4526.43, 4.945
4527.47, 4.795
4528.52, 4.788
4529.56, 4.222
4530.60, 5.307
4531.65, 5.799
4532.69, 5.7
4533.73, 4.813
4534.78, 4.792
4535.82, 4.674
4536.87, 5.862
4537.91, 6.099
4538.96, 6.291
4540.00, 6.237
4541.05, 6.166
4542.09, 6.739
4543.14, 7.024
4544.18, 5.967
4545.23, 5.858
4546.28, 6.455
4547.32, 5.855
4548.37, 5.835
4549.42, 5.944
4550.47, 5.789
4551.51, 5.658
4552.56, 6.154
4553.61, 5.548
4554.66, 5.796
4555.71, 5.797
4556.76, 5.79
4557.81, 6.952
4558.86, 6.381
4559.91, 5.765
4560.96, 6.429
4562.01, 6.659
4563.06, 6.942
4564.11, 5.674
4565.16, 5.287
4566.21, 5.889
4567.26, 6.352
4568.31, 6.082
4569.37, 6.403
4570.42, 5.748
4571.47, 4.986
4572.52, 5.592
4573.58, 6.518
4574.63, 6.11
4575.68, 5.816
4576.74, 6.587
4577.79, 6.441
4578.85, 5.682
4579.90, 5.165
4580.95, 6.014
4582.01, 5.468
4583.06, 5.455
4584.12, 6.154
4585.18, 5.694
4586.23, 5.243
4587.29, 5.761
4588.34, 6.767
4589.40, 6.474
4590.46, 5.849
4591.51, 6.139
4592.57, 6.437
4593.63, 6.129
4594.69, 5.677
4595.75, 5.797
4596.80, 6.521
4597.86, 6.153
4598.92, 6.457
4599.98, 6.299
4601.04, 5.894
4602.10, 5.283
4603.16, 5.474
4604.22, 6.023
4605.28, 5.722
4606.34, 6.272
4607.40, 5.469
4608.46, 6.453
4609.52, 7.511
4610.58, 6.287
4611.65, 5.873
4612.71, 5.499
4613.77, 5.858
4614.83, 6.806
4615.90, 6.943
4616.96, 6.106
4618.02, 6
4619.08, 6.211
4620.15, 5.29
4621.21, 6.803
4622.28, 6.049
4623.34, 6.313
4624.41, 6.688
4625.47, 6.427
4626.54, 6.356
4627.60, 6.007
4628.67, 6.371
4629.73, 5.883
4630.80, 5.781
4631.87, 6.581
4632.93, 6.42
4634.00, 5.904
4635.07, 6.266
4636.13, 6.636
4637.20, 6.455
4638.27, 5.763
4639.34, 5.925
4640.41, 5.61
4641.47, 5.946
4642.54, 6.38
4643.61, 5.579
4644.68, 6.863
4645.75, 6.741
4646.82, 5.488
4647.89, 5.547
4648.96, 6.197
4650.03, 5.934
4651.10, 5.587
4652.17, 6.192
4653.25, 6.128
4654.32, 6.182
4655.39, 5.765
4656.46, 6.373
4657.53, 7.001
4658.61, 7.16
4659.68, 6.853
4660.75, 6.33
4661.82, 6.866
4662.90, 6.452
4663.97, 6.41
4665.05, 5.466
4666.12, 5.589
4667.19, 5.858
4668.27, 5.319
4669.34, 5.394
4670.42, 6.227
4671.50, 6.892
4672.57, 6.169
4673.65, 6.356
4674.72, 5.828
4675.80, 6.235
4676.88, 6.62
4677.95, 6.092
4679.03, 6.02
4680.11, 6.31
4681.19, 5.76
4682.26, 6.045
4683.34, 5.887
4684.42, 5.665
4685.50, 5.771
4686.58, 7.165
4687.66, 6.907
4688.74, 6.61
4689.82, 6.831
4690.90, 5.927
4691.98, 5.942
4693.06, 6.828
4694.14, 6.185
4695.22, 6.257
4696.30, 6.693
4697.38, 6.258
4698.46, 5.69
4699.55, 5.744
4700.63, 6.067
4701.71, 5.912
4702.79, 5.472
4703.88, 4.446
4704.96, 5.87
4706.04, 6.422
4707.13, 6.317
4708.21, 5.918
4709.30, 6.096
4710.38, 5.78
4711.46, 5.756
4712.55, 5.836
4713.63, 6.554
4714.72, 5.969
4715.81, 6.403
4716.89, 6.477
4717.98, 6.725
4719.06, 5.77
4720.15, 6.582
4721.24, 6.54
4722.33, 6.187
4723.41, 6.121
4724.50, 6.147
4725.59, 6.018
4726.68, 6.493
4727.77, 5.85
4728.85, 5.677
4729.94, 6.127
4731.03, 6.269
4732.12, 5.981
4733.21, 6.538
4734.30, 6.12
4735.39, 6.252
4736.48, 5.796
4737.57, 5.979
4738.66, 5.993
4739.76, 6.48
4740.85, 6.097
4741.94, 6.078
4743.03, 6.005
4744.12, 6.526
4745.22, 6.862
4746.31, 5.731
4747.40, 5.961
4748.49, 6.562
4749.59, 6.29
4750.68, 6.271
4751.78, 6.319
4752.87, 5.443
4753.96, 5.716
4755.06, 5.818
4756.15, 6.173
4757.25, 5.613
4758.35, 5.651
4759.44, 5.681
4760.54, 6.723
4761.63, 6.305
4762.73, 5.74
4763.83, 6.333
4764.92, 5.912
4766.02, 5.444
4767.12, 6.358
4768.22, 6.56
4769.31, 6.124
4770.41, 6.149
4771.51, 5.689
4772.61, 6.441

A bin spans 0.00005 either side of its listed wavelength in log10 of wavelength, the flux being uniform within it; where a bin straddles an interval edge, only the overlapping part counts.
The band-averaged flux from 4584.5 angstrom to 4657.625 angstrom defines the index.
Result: 6.12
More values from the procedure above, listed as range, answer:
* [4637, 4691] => 6.17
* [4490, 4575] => 5.91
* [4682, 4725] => 6.14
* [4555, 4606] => 6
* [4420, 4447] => 5.35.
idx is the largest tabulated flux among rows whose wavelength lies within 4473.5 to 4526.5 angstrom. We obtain 7.075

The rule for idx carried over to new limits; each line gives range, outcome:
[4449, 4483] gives 6.824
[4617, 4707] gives 7.165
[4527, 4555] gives 7.024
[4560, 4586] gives 6.942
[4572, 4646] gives 7.511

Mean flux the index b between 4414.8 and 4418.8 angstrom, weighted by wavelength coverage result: 4.36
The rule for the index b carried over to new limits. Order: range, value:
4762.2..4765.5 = 5.99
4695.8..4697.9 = 6.48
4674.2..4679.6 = 6.16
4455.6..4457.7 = 4.02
